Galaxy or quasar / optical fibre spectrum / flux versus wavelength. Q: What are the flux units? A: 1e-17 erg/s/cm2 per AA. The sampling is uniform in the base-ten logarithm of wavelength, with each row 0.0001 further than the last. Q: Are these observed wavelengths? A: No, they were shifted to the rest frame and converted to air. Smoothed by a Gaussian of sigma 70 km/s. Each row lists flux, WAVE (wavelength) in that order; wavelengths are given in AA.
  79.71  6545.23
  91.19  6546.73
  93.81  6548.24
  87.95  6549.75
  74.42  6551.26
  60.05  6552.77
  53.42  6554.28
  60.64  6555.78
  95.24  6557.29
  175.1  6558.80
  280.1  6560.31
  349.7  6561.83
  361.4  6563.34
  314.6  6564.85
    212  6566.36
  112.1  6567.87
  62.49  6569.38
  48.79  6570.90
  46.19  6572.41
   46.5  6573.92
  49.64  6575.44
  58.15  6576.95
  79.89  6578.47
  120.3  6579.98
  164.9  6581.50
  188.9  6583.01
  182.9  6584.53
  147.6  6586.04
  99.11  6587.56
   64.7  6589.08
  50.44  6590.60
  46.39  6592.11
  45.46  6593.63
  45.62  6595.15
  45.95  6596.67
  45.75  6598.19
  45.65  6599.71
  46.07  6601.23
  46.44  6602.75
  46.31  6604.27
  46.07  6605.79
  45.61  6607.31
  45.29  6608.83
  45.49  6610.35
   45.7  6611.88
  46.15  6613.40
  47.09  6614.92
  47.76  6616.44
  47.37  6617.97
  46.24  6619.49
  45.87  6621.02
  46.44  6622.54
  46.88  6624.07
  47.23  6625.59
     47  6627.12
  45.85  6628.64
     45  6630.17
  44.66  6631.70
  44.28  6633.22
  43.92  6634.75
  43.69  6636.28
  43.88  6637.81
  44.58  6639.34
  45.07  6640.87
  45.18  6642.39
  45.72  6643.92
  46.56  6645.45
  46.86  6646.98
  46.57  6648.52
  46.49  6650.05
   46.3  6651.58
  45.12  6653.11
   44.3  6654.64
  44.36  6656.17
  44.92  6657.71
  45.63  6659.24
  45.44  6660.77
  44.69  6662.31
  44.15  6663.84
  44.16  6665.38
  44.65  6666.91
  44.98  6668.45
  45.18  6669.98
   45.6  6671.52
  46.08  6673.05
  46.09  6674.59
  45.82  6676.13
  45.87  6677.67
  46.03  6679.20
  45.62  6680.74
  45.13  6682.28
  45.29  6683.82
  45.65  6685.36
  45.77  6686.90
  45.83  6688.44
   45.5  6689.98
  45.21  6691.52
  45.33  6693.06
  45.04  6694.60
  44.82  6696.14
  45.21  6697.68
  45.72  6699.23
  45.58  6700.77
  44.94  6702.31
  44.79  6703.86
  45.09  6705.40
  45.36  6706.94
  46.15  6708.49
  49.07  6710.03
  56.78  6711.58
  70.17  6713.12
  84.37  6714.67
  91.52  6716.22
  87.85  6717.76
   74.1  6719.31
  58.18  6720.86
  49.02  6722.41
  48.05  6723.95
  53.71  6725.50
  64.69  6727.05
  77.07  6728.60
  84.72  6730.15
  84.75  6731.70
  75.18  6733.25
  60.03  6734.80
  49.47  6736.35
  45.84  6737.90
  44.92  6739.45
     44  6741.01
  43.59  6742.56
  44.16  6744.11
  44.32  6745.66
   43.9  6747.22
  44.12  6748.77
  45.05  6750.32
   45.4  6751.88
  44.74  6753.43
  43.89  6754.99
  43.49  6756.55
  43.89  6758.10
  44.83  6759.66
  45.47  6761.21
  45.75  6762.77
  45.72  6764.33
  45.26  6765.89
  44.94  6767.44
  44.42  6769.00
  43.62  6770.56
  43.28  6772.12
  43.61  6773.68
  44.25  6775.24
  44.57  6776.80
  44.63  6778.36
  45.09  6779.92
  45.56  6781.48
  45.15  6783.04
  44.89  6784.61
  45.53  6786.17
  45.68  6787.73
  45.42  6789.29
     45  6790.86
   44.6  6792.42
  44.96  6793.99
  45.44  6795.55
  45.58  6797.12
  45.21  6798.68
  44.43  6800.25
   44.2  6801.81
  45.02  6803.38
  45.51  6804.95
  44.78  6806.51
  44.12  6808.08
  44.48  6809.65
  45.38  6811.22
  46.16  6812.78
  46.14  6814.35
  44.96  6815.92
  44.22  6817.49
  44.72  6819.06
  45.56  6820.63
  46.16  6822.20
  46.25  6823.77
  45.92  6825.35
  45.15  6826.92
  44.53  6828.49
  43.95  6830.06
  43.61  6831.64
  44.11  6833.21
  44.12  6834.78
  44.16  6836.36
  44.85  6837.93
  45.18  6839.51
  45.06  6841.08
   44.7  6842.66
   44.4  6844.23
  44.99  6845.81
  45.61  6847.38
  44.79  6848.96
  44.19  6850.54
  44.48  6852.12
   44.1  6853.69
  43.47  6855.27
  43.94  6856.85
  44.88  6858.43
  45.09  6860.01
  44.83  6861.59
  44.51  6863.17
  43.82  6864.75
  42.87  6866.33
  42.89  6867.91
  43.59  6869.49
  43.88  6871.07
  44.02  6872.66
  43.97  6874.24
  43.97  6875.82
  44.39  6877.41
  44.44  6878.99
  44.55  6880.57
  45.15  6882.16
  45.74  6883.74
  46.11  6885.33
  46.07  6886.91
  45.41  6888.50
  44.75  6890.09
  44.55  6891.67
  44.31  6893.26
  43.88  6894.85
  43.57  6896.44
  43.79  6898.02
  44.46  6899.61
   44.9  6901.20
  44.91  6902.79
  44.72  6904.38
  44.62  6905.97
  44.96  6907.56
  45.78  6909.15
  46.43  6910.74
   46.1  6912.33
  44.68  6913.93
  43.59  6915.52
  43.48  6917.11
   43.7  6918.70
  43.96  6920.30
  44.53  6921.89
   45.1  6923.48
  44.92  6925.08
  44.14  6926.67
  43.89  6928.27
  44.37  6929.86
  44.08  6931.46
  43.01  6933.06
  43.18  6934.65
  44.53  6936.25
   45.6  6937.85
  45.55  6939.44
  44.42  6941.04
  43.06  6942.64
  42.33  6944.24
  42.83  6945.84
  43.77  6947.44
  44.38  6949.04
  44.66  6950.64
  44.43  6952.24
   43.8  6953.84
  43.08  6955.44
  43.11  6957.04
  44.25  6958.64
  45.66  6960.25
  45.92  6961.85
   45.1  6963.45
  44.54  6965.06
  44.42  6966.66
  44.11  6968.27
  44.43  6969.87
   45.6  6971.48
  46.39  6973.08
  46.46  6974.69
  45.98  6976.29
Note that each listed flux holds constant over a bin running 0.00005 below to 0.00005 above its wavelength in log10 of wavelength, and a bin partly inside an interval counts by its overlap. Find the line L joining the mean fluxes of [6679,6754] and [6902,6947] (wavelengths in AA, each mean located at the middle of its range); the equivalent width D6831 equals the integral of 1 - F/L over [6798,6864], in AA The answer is 4.97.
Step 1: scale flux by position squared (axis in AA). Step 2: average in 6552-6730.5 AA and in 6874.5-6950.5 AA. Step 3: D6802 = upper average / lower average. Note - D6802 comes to 0.7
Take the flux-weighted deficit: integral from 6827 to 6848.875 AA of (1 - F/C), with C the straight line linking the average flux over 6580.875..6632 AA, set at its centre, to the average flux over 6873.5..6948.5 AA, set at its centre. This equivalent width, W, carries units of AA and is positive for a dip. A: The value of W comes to 1.9 AA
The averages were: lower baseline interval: 62.9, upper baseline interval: 44.5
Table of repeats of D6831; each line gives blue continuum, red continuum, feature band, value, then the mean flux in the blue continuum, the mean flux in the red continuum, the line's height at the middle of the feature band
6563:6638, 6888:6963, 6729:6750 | 2.5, 75.2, 44.4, 62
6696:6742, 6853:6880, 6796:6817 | 2.1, 58.8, 44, 50.1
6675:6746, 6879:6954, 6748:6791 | 5.5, 54.1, 44.5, 51.3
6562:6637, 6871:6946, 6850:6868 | 2.1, 79.3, 44.5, 50.1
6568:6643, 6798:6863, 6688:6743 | -3.8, 61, 44.8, 53.1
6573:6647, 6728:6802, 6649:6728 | 5.3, 60.2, 48.1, 54.1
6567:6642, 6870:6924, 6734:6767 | 4.8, 62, 44.7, 53.3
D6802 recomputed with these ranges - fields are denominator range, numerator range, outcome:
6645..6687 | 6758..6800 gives 1.02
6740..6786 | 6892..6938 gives 1.04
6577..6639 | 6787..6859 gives 0.76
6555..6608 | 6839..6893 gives 0.44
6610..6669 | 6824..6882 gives 1.04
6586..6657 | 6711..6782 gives 1.14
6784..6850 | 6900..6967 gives 1.02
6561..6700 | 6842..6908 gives 0.73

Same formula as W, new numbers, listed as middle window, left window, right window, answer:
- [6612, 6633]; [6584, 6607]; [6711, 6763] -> 5.7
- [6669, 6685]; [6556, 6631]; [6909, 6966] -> 6.9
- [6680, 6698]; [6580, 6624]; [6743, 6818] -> 3.5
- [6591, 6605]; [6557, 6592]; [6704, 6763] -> 9.0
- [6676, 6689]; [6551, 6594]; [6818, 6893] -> 6.8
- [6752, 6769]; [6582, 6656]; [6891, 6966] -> 1.9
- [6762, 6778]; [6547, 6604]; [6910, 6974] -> 6.5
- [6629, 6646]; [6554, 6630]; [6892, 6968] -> 8.0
